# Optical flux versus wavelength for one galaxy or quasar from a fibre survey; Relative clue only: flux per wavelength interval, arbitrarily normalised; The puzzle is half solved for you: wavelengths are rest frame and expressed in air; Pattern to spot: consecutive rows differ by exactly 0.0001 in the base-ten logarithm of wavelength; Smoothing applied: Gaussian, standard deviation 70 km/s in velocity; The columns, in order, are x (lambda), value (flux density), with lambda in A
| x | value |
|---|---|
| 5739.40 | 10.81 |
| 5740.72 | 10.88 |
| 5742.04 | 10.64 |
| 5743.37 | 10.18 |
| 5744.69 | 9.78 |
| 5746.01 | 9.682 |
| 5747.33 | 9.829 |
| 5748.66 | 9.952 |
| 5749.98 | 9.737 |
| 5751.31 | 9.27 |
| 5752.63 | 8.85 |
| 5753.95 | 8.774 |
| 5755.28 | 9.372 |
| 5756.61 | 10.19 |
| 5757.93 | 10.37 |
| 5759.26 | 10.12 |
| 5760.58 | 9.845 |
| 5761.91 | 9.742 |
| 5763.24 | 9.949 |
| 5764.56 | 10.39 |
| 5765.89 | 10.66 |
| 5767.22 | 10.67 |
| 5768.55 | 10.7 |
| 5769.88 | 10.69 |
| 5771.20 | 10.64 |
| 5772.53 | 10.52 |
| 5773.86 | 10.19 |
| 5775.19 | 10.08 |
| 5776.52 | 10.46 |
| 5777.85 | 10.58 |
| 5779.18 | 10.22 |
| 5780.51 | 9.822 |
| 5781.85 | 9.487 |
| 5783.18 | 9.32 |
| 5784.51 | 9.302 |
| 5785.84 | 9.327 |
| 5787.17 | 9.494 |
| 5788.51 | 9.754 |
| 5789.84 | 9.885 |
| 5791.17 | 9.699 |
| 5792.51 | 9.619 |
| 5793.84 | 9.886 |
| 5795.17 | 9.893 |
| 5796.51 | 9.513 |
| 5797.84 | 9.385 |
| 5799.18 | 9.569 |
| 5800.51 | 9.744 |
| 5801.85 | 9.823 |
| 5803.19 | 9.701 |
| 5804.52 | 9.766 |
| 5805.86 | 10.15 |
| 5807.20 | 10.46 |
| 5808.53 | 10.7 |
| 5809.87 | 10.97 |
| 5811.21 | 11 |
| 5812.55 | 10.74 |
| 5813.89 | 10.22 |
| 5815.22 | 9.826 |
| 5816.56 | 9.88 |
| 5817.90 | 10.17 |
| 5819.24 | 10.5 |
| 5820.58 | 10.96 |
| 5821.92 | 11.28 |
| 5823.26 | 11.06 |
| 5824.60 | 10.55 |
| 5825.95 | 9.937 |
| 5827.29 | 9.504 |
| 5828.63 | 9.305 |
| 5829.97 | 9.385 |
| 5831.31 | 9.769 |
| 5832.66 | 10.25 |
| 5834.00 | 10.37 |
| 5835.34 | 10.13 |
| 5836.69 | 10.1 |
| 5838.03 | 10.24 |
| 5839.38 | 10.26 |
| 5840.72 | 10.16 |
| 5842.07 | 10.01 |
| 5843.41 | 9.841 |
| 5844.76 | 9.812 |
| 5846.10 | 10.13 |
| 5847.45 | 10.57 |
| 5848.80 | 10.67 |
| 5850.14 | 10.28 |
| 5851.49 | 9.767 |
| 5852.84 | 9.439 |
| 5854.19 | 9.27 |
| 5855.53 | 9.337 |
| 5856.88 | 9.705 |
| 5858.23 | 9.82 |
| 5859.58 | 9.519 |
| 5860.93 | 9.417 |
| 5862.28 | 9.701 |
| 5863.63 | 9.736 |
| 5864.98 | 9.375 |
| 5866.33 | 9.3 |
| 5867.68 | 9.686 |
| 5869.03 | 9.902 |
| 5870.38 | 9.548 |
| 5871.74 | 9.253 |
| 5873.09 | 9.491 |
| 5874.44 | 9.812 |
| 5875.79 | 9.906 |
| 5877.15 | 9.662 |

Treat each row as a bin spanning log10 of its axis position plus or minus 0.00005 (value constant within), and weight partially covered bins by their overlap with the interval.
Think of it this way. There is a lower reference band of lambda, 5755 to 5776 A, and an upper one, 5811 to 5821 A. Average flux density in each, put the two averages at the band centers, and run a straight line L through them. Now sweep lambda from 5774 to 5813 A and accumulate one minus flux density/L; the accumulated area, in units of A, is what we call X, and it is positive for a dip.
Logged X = 1.5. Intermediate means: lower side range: 10.3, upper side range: 10.4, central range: 9.94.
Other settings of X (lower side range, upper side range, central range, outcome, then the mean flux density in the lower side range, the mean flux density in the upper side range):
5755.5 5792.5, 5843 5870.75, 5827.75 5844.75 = -0.2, 10.1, 9.76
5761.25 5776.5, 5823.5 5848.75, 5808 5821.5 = -0.5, 10.4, 10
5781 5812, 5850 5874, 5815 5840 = -1.2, 9.85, 9.57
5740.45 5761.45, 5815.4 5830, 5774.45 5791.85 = 0.4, 9.82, 10.3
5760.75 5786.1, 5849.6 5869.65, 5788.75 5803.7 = 0.5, 10.2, 9.61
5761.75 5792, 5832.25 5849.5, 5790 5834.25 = 0.2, 10.1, 10.2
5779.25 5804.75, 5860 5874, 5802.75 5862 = -3.2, 9.64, 9.55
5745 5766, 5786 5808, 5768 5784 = -0.7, 9.77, 9.77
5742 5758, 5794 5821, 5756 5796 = -0.7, 9.68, 10.1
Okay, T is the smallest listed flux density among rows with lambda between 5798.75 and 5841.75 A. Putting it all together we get 9.305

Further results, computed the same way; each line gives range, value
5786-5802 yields 9.385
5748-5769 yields 8.774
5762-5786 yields 9.302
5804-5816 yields 9.766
